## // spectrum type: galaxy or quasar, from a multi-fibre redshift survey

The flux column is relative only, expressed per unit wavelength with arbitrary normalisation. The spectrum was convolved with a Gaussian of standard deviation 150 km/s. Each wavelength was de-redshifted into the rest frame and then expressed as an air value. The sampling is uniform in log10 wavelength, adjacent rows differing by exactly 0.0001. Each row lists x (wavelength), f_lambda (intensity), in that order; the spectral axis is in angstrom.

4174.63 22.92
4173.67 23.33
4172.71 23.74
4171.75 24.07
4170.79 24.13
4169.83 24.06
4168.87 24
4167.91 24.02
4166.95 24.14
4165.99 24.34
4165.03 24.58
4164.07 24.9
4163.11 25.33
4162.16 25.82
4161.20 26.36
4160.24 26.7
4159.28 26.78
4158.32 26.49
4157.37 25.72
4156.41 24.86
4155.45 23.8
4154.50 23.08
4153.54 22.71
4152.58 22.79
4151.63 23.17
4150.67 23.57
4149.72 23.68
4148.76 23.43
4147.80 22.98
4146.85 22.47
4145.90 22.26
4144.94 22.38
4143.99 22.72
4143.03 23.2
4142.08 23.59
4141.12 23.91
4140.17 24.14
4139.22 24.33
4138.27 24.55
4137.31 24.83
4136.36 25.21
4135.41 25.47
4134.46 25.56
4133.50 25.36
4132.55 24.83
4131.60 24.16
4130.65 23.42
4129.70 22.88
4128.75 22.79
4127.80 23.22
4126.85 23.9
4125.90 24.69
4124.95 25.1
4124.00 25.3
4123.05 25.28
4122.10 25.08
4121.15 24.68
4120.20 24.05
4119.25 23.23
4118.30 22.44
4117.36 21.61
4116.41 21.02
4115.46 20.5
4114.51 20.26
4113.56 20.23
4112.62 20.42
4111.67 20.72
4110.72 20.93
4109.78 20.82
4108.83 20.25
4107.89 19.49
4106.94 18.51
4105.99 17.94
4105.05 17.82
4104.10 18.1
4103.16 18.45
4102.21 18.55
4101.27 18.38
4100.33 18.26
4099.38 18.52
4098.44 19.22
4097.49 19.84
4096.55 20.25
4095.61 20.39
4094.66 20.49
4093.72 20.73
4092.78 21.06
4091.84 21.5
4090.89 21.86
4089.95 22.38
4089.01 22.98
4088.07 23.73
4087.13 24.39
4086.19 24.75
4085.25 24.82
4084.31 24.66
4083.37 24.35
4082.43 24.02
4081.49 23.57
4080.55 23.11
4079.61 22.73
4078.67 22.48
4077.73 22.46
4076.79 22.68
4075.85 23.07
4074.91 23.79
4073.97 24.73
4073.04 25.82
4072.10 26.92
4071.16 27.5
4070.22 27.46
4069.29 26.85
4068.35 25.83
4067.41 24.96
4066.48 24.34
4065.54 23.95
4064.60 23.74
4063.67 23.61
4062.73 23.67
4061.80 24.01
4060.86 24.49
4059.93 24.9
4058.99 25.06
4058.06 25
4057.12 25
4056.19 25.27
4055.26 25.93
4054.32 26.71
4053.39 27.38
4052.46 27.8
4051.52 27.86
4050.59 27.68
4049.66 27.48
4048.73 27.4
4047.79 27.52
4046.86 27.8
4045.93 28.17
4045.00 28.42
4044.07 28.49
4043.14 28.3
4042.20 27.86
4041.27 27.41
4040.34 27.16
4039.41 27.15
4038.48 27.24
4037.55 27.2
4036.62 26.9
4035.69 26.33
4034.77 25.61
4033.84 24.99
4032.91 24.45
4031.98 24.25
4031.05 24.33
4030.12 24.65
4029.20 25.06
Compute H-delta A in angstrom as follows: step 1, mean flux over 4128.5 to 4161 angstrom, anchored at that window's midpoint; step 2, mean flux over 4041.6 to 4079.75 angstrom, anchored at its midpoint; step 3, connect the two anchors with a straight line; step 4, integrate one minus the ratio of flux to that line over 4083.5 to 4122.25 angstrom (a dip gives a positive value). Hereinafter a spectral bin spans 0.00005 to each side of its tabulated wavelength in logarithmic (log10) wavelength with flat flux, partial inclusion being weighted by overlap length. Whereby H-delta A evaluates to 6.0 angstrom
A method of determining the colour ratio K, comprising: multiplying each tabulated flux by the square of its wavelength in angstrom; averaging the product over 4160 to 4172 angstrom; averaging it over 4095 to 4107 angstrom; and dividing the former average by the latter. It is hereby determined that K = 1.4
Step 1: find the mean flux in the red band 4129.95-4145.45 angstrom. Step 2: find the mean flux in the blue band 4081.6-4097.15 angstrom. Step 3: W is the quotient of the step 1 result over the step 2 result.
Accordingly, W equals 1.1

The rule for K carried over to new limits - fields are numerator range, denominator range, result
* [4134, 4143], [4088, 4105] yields 1.25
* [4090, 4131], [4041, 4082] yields 0.85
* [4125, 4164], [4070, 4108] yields 1.13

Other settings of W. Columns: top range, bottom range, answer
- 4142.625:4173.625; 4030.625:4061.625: 0.91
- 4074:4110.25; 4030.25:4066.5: 0.82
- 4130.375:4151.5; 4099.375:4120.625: 1.19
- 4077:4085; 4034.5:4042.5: 0.87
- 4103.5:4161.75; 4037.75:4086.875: 0.90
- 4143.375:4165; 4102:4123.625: 1.16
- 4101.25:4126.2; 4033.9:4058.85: 0.79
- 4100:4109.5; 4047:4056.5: 0.69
